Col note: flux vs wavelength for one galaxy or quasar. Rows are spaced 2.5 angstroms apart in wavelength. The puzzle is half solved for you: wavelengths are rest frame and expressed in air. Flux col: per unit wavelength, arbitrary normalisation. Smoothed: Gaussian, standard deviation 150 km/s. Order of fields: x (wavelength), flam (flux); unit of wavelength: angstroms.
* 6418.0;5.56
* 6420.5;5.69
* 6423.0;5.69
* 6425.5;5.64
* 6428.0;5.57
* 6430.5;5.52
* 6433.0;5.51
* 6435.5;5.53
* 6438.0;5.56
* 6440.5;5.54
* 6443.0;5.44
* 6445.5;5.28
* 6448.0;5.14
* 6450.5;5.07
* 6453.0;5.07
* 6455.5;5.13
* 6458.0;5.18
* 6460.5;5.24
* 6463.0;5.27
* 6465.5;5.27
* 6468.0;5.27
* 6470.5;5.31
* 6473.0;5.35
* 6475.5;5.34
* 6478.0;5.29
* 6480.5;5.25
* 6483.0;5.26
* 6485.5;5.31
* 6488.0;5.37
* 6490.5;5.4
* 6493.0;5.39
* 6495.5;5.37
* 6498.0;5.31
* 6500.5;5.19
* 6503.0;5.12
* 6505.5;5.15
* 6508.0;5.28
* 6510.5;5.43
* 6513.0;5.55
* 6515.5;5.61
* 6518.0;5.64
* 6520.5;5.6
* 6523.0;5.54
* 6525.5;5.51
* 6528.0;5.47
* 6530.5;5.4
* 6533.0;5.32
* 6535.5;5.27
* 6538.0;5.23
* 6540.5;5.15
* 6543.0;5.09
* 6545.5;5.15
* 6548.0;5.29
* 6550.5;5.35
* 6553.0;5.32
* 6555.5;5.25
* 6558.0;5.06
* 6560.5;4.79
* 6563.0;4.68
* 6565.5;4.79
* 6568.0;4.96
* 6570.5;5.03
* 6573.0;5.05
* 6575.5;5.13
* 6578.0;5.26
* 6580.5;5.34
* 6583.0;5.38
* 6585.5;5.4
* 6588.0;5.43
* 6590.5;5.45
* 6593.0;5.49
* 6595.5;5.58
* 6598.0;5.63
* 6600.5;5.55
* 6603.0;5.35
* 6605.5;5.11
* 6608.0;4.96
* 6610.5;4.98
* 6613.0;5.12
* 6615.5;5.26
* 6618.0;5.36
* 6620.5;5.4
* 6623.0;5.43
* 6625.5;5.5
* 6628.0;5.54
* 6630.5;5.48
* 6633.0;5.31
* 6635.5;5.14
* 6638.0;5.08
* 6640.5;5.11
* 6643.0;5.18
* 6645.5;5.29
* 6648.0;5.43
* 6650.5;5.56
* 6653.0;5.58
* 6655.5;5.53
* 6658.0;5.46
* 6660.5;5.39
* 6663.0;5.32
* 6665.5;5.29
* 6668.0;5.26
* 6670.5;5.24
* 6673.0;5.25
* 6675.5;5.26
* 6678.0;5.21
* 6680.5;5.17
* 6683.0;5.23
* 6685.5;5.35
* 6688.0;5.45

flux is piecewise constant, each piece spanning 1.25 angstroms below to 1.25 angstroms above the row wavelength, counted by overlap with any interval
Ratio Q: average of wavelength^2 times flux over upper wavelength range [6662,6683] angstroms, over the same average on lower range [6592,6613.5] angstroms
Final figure 1.01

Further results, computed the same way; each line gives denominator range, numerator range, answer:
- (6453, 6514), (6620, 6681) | 1.06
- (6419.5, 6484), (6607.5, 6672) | 1.05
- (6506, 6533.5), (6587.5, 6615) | 1.00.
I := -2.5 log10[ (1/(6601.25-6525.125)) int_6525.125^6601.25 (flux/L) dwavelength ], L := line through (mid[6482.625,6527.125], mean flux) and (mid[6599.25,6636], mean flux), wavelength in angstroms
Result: 0.02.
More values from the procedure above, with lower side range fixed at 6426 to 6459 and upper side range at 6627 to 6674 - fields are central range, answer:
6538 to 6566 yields 0.05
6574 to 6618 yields 0.01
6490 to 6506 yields 0.02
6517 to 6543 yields -0.01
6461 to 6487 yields 0.01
